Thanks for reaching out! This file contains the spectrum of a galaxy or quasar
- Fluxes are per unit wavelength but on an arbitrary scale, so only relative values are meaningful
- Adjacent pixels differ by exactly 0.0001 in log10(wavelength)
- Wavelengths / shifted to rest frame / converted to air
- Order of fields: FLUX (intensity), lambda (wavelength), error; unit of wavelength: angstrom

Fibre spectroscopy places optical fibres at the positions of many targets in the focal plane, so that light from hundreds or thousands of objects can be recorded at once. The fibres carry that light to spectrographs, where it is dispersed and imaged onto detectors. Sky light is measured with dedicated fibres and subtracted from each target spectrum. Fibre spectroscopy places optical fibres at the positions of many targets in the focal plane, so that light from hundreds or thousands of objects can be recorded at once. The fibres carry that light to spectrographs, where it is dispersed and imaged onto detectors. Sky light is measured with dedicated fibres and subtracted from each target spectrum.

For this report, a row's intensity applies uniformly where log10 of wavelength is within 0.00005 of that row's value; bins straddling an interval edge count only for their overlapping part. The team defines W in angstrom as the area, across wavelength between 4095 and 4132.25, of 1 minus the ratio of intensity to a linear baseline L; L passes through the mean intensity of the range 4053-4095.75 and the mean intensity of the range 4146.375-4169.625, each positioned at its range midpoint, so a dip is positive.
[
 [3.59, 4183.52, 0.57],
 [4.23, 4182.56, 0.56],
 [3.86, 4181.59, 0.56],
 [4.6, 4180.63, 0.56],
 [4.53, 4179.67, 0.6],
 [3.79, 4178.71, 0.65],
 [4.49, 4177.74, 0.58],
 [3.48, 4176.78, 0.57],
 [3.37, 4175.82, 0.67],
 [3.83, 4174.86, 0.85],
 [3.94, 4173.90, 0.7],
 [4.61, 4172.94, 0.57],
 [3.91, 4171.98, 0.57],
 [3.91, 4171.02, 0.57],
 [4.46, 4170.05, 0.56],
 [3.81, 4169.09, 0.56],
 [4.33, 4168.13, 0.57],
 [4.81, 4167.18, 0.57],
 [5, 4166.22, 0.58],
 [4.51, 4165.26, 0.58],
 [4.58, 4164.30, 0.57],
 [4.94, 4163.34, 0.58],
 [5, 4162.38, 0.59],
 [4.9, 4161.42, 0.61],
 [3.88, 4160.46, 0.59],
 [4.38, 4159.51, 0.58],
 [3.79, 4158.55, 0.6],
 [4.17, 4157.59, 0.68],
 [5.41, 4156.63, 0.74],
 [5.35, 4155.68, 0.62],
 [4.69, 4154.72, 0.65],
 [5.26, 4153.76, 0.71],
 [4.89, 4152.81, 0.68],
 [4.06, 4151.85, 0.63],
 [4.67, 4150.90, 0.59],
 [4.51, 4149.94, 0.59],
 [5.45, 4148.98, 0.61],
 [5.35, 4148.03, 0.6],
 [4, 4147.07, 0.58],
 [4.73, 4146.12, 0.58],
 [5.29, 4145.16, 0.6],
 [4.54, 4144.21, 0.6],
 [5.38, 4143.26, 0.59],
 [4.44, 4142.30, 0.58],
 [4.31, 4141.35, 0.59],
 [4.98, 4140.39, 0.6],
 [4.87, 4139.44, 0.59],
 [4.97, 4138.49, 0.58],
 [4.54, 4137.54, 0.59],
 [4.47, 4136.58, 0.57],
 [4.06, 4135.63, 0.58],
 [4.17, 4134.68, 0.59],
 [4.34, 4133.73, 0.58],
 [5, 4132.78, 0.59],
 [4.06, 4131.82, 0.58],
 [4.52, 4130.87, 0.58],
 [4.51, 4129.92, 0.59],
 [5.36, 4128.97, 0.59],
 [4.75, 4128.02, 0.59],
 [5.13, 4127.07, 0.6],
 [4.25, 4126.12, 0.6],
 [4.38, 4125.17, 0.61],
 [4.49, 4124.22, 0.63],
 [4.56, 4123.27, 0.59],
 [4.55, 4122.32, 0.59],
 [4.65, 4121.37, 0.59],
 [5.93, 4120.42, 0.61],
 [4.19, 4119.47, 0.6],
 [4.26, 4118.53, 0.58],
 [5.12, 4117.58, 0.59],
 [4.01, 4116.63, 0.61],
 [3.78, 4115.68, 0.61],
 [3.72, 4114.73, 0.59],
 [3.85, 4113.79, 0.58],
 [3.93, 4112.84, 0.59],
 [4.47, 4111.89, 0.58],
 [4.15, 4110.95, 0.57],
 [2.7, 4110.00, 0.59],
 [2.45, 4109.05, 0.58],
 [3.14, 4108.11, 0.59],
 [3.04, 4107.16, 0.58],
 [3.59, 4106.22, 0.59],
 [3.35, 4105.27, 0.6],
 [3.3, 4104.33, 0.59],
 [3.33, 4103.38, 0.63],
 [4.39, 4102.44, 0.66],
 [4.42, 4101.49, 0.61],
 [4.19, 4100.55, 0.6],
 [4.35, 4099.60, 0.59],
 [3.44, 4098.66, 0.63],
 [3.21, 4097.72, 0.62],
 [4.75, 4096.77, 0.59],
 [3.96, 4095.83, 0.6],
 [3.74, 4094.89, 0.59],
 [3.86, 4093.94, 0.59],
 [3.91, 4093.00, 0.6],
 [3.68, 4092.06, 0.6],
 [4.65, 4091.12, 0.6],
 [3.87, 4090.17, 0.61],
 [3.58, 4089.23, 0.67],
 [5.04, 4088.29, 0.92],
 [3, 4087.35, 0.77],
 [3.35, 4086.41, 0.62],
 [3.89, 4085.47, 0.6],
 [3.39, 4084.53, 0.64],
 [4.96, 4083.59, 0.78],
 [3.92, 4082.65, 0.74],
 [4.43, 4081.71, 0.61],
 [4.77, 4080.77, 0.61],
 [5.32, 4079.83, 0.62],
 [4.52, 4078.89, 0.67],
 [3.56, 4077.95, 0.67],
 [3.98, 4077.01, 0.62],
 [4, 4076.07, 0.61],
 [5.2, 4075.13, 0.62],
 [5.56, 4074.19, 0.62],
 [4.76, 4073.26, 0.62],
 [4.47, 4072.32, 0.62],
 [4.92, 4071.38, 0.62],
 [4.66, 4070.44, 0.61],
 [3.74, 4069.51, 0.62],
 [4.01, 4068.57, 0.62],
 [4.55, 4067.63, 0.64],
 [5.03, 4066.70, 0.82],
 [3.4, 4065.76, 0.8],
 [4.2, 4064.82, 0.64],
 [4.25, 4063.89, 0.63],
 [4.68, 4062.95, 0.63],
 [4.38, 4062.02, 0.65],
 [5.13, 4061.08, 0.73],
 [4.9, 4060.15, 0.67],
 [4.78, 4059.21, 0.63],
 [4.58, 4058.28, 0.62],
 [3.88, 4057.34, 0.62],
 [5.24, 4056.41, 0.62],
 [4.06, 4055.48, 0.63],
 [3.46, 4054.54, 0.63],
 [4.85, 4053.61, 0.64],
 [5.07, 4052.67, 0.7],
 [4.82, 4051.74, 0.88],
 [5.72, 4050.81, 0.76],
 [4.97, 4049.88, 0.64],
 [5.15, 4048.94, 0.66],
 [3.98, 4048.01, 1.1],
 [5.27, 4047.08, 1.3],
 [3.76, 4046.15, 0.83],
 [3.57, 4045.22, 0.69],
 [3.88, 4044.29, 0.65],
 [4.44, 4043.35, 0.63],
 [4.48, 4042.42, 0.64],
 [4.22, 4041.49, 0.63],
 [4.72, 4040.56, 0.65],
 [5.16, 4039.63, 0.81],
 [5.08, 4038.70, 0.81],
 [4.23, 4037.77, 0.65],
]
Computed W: 3.1 angstrom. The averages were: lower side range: 4.31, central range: 4.11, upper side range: 4.66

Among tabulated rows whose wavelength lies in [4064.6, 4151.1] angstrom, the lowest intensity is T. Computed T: 2.45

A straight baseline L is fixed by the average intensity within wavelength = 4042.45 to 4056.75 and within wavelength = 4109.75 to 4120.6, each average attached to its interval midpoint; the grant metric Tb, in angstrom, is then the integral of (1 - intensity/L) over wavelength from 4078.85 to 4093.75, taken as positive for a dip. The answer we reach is 0.7 angstrom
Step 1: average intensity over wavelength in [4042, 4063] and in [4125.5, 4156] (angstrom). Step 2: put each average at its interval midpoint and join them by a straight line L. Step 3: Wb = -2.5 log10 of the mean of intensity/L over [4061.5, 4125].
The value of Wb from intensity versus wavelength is 0.12 mag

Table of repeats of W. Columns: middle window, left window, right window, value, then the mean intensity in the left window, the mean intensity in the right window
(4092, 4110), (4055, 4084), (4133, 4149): 3.6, 4.51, 4.69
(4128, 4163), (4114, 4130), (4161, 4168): 0.1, 4.56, 4.8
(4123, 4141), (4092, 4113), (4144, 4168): -1.4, 3.71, 4.72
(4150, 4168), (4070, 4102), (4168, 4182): -2.6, 4.21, 4.06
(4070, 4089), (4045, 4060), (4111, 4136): 0.7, 4.6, 4.46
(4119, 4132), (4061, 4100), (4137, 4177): -0.8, 4.23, 4.56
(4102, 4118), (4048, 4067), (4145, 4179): 3.1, 4.61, 4.48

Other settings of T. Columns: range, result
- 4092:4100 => 3.21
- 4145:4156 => 4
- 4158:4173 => 3.79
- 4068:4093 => 3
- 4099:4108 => 3.04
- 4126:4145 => 4.06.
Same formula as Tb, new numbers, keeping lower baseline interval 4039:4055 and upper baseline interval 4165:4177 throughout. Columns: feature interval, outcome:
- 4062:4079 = 0.29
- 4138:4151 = -1.77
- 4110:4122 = 0.17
